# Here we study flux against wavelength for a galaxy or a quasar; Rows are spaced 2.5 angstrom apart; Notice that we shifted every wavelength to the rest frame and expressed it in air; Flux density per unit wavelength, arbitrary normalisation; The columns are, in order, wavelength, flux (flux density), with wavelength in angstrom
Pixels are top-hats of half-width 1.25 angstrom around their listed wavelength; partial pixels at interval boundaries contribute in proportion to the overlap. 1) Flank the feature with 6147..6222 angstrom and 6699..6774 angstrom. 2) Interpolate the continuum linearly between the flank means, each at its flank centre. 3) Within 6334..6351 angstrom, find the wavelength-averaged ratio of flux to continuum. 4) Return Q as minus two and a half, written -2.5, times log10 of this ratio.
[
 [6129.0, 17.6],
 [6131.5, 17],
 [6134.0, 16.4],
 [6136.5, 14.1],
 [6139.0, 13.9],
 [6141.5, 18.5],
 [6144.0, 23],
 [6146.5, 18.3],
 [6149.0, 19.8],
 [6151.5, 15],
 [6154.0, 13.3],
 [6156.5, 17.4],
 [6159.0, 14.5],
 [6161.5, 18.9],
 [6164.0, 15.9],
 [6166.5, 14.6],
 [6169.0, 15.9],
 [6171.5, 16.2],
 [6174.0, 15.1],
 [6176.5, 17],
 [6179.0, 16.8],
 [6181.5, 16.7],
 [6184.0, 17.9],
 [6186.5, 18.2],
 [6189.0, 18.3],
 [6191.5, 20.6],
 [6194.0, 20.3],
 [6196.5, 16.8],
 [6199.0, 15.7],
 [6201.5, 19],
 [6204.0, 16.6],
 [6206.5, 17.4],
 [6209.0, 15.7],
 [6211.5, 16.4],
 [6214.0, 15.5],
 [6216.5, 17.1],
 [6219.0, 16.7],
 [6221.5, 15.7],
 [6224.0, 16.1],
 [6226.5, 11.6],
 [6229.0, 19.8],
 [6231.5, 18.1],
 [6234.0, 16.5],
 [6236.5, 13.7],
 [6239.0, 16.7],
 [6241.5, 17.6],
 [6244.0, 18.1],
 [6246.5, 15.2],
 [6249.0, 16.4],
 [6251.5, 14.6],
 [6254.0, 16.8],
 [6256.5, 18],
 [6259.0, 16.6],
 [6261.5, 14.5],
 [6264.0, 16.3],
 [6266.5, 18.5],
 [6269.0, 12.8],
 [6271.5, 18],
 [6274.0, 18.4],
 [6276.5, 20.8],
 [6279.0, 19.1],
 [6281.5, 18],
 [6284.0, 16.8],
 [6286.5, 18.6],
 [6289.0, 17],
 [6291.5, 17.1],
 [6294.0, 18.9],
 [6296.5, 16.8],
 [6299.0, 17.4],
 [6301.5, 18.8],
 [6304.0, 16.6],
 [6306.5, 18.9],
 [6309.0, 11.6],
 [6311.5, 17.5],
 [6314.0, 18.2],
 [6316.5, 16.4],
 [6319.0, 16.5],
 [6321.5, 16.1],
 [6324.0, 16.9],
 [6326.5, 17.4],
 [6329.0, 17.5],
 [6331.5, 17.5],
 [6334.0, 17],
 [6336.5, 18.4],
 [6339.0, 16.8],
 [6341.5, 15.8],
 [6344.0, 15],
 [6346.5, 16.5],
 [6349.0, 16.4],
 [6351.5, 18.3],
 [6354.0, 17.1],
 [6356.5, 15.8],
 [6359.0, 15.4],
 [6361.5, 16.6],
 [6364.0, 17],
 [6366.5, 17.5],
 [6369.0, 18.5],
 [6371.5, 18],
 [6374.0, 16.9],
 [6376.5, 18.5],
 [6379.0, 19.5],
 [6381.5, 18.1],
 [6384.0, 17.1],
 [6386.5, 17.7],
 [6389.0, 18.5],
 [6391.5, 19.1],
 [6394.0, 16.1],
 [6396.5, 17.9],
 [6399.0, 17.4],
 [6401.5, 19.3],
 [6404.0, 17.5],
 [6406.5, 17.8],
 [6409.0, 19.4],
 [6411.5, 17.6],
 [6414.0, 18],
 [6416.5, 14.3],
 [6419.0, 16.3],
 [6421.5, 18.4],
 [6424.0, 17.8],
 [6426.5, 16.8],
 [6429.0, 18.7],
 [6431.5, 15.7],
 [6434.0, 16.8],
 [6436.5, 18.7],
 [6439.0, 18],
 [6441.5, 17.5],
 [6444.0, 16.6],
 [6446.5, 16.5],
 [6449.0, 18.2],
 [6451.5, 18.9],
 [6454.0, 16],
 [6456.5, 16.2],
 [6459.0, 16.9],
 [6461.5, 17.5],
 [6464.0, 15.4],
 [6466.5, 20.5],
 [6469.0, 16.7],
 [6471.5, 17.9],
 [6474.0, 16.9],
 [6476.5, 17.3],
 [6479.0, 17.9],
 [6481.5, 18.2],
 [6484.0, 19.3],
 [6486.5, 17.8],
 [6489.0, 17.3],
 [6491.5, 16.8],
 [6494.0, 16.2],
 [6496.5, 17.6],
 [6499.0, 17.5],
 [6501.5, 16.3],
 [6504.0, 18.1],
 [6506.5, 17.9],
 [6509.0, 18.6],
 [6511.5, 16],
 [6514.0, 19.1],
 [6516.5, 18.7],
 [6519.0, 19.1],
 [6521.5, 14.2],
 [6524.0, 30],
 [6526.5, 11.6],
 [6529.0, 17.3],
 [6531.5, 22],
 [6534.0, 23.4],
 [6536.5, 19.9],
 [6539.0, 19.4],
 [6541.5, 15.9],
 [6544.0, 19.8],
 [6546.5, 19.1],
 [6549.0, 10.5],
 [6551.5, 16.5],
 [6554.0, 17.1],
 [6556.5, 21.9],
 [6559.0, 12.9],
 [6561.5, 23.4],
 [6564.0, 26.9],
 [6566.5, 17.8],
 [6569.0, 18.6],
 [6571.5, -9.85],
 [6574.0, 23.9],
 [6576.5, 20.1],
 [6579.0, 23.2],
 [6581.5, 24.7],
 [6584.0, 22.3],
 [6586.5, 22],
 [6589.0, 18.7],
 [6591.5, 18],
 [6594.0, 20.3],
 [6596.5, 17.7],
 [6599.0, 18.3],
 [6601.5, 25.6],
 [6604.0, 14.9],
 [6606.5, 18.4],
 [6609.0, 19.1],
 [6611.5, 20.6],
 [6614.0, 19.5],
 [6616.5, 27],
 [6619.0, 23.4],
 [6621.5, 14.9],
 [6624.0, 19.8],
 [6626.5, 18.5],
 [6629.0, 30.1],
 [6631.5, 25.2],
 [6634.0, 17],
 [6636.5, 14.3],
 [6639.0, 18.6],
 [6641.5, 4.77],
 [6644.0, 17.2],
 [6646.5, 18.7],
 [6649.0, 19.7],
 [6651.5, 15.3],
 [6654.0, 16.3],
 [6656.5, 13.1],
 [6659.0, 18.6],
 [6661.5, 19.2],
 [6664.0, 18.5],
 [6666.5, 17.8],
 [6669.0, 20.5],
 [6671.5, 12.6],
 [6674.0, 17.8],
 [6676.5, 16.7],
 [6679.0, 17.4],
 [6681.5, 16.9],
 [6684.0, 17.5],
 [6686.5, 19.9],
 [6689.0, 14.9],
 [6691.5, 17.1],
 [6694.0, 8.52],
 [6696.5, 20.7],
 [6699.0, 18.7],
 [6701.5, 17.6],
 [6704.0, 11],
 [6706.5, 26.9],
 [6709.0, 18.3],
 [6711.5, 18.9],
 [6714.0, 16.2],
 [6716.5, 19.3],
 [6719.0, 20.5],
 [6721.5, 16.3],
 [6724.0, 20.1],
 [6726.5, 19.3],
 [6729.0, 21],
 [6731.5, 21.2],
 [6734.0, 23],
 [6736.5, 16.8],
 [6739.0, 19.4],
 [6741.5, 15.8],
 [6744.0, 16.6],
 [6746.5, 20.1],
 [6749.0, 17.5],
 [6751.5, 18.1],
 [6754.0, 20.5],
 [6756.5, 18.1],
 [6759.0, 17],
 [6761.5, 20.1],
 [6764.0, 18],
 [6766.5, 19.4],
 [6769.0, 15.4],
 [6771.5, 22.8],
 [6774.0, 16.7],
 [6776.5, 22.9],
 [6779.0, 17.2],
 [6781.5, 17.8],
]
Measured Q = 0.05 mag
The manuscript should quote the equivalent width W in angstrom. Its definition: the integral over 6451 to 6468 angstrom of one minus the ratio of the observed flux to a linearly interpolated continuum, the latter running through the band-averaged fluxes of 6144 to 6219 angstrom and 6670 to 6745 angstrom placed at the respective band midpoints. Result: 0.22 angstrom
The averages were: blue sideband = 17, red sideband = 17.9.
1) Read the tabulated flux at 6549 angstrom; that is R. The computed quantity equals 10.5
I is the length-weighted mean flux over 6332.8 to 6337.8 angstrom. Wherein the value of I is 17.7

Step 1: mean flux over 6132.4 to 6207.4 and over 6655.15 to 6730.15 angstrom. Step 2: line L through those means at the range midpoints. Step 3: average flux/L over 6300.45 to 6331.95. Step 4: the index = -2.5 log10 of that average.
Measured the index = 0.02 mag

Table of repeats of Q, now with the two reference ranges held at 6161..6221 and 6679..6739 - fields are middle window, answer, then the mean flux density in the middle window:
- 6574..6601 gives -0.16 mag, 20.8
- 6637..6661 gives 0.15 mag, 15.9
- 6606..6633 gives -0.19 mag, 21.5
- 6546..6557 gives 0.09 mag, 16.5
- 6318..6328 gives 0.04 mag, 16.8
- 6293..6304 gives -0.03 mag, 17.8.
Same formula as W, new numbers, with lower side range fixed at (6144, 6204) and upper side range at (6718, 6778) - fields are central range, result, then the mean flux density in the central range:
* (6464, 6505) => 1.3 angstrom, 17.6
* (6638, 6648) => 2.1 angstrom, 14.8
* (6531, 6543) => -1.1 angstrom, 20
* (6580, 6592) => -1.9 angstrom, 21.4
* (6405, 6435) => 1.1 angstrom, 17.3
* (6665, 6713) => 3.7 angstrom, 17.4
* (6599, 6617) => -1.7 angstrom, 20.3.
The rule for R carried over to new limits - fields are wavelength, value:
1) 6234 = 16.5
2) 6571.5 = -9.85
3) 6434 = 16.8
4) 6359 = 15.4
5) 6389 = 18.5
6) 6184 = 17.9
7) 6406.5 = 17.8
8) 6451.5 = 18.9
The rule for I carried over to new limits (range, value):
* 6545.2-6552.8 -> 15.4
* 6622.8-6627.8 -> 19.3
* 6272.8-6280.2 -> 19.4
